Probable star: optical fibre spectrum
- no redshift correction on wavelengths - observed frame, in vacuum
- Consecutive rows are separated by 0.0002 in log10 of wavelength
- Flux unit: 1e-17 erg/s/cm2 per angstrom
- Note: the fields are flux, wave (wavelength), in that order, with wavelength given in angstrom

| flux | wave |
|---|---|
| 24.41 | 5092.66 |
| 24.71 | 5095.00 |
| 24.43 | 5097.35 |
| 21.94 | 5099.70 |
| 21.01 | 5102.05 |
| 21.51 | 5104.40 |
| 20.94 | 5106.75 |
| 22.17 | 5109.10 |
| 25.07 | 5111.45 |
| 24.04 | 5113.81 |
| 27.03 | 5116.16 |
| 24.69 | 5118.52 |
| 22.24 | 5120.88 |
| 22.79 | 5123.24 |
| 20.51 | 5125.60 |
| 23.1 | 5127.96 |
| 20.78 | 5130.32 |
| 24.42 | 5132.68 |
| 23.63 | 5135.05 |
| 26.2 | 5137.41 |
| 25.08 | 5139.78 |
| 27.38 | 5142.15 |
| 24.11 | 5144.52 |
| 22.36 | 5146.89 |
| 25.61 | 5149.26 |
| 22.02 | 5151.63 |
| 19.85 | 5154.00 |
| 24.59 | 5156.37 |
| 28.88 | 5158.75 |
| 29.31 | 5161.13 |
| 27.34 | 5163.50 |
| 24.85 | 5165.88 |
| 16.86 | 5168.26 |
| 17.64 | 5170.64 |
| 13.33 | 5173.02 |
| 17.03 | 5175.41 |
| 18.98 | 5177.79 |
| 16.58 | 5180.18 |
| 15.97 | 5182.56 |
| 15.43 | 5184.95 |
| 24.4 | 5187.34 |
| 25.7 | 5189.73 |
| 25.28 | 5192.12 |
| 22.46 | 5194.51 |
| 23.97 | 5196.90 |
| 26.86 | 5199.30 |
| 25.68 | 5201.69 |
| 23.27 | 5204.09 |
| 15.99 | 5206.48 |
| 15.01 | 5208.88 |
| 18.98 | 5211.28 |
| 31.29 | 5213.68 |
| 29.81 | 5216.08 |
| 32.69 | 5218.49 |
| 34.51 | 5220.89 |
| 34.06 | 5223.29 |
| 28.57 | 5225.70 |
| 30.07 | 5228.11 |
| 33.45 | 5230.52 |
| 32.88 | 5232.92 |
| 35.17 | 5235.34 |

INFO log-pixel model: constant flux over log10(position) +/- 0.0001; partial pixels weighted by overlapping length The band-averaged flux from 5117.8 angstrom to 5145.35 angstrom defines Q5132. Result 23.7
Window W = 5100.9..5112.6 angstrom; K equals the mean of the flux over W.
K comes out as 22.1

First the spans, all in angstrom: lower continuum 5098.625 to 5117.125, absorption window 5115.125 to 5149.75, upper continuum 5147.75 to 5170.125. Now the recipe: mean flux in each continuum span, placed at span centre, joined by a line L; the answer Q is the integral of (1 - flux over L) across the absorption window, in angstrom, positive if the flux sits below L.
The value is -0.6 angstrom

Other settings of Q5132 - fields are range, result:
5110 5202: 22.8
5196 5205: 25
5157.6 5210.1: 21.4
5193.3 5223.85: 25.6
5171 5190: 18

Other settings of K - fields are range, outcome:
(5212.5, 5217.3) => 30.5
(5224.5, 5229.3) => 29.3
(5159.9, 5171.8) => 23.2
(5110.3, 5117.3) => 25.4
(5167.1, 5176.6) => 16.2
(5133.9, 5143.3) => 25.6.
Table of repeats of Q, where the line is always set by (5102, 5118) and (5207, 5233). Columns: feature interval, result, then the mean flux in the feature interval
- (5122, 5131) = 0.9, 21.9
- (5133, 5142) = -0.2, 25.2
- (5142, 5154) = 0.8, 23.6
